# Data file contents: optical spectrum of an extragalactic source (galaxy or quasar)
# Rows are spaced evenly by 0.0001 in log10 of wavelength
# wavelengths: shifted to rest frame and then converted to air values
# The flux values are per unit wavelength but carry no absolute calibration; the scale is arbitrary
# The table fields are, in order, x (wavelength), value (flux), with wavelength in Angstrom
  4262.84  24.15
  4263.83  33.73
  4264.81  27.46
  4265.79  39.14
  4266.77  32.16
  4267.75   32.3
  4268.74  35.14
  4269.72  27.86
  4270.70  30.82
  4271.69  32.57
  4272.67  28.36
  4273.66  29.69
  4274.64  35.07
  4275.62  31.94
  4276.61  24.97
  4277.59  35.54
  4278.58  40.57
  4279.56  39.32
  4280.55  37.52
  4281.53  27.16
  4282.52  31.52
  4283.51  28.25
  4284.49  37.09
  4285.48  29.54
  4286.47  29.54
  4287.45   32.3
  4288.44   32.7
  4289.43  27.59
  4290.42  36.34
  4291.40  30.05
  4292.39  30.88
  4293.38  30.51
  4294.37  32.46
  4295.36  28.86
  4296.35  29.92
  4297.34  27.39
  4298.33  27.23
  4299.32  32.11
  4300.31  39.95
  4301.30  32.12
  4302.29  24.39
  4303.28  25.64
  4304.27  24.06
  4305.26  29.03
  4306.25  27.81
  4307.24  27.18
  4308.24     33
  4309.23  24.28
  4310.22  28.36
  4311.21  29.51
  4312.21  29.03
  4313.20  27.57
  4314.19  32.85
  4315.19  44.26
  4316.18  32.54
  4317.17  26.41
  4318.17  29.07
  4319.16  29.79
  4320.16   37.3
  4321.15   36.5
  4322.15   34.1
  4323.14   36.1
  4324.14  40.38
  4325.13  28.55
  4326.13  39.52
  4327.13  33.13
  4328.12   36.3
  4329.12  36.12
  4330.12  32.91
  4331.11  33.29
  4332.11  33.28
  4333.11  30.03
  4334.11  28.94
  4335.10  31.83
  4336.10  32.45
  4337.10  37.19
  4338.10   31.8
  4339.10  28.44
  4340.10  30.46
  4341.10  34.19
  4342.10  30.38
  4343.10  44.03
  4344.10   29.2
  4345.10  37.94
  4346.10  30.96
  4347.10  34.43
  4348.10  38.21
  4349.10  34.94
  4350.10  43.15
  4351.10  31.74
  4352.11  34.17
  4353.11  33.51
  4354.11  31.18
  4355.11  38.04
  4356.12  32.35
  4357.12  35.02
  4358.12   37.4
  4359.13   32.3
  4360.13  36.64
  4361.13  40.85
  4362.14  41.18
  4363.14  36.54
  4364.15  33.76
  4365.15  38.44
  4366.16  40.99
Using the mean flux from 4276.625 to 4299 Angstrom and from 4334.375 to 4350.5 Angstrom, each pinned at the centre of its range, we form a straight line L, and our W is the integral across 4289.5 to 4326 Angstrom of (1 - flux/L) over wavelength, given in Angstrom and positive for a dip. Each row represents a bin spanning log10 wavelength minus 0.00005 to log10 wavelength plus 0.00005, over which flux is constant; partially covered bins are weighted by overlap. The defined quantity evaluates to 1.8 Angstrom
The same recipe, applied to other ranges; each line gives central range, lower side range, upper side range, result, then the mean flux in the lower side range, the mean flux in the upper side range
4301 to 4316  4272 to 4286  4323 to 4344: 1.7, 32.6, 33.6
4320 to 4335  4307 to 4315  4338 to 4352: -1.2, 29.6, 34.3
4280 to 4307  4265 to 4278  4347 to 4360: 1.9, 31.9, 35.2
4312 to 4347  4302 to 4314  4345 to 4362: -2.3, 27.7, 35.5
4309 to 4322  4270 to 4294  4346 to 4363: 0.9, 32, 35.8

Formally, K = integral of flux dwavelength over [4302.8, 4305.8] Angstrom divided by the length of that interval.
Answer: 26.3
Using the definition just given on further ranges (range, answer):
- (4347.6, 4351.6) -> 37.1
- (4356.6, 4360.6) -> 35.3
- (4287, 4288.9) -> 32.5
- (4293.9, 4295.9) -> 30.6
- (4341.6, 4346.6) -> 34.5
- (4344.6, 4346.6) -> 34.5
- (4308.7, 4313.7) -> 27.8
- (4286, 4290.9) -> 31.7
